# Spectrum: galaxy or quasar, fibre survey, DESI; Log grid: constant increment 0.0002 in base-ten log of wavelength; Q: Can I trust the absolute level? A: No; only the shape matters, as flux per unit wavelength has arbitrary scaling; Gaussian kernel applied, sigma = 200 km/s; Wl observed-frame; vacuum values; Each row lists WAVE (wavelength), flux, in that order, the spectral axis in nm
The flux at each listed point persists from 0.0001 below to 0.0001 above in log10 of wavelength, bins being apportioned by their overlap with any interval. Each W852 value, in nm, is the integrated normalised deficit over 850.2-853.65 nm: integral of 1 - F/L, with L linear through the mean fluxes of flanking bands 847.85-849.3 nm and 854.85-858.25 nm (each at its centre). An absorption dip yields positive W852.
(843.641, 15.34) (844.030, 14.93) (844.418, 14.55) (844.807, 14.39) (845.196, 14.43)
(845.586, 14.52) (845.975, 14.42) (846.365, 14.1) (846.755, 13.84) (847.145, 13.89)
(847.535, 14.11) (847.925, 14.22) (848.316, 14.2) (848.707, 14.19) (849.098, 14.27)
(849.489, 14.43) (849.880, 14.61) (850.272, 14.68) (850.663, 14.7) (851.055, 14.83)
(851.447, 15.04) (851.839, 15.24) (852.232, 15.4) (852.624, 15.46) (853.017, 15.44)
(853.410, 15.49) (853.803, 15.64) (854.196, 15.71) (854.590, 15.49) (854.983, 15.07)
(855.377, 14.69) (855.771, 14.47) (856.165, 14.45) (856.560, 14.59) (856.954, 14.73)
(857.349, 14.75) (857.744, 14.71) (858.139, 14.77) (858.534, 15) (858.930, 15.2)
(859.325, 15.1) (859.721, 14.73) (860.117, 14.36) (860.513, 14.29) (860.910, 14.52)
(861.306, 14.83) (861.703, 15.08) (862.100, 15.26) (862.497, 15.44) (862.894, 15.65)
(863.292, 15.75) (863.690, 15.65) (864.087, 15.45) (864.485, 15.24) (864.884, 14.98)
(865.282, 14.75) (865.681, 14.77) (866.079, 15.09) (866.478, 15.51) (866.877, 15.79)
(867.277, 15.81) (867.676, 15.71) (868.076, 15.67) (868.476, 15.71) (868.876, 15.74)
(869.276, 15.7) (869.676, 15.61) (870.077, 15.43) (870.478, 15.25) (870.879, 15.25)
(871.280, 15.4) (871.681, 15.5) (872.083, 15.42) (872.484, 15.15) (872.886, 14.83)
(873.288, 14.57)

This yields -0.180 nm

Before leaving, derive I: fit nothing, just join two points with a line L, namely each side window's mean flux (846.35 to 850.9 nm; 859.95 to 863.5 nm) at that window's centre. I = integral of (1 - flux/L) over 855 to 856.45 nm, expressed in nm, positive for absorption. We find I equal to 0.01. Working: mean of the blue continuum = 14.3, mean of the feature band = 14.6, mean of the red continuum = 15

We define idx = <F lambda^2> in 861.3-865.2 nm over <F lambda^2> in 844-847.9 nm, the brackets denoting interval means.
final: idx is 1.12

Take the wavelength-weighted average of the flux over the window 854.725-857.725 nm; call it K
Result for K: 14.7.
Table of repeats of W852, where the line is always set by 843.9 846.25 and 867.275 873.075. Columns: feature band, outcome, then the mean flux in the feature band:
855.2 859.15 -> 0.06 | 14.7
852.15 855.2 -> -0.13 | 15.5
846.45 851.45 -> 0.11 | 14.4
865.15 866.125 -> 0.03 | 14.8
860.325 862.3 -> 0.04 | 14.8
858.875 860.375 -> 0.03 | 14.8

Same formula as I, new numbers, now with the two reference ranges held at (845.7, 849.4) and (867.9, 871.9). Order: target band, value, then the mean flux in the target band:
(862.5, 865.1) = -0.051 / 15.4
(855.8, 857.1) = 0.012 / 14.6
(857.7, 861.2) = 0.032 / 14.7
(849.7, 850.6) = -0.021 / 14.7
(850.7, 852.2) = -0.067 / 15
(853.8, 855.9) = -0.080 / 15.2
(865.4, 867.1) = 0.003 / 15.3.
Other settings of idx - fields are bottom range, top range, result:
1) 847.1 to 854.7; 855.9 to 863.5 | 1.02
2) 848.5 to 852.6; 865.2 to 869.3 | 1.09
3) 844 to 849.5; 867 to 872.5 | 1.15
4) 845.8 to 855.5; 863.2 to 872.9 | 1.09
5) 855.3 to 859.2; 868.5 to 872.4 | 1.08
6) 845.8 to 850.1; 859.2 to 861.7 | 1.06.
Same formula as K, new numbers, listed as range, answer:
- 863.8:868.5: 15.4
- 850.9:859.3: 15.1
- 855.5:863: 14.8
